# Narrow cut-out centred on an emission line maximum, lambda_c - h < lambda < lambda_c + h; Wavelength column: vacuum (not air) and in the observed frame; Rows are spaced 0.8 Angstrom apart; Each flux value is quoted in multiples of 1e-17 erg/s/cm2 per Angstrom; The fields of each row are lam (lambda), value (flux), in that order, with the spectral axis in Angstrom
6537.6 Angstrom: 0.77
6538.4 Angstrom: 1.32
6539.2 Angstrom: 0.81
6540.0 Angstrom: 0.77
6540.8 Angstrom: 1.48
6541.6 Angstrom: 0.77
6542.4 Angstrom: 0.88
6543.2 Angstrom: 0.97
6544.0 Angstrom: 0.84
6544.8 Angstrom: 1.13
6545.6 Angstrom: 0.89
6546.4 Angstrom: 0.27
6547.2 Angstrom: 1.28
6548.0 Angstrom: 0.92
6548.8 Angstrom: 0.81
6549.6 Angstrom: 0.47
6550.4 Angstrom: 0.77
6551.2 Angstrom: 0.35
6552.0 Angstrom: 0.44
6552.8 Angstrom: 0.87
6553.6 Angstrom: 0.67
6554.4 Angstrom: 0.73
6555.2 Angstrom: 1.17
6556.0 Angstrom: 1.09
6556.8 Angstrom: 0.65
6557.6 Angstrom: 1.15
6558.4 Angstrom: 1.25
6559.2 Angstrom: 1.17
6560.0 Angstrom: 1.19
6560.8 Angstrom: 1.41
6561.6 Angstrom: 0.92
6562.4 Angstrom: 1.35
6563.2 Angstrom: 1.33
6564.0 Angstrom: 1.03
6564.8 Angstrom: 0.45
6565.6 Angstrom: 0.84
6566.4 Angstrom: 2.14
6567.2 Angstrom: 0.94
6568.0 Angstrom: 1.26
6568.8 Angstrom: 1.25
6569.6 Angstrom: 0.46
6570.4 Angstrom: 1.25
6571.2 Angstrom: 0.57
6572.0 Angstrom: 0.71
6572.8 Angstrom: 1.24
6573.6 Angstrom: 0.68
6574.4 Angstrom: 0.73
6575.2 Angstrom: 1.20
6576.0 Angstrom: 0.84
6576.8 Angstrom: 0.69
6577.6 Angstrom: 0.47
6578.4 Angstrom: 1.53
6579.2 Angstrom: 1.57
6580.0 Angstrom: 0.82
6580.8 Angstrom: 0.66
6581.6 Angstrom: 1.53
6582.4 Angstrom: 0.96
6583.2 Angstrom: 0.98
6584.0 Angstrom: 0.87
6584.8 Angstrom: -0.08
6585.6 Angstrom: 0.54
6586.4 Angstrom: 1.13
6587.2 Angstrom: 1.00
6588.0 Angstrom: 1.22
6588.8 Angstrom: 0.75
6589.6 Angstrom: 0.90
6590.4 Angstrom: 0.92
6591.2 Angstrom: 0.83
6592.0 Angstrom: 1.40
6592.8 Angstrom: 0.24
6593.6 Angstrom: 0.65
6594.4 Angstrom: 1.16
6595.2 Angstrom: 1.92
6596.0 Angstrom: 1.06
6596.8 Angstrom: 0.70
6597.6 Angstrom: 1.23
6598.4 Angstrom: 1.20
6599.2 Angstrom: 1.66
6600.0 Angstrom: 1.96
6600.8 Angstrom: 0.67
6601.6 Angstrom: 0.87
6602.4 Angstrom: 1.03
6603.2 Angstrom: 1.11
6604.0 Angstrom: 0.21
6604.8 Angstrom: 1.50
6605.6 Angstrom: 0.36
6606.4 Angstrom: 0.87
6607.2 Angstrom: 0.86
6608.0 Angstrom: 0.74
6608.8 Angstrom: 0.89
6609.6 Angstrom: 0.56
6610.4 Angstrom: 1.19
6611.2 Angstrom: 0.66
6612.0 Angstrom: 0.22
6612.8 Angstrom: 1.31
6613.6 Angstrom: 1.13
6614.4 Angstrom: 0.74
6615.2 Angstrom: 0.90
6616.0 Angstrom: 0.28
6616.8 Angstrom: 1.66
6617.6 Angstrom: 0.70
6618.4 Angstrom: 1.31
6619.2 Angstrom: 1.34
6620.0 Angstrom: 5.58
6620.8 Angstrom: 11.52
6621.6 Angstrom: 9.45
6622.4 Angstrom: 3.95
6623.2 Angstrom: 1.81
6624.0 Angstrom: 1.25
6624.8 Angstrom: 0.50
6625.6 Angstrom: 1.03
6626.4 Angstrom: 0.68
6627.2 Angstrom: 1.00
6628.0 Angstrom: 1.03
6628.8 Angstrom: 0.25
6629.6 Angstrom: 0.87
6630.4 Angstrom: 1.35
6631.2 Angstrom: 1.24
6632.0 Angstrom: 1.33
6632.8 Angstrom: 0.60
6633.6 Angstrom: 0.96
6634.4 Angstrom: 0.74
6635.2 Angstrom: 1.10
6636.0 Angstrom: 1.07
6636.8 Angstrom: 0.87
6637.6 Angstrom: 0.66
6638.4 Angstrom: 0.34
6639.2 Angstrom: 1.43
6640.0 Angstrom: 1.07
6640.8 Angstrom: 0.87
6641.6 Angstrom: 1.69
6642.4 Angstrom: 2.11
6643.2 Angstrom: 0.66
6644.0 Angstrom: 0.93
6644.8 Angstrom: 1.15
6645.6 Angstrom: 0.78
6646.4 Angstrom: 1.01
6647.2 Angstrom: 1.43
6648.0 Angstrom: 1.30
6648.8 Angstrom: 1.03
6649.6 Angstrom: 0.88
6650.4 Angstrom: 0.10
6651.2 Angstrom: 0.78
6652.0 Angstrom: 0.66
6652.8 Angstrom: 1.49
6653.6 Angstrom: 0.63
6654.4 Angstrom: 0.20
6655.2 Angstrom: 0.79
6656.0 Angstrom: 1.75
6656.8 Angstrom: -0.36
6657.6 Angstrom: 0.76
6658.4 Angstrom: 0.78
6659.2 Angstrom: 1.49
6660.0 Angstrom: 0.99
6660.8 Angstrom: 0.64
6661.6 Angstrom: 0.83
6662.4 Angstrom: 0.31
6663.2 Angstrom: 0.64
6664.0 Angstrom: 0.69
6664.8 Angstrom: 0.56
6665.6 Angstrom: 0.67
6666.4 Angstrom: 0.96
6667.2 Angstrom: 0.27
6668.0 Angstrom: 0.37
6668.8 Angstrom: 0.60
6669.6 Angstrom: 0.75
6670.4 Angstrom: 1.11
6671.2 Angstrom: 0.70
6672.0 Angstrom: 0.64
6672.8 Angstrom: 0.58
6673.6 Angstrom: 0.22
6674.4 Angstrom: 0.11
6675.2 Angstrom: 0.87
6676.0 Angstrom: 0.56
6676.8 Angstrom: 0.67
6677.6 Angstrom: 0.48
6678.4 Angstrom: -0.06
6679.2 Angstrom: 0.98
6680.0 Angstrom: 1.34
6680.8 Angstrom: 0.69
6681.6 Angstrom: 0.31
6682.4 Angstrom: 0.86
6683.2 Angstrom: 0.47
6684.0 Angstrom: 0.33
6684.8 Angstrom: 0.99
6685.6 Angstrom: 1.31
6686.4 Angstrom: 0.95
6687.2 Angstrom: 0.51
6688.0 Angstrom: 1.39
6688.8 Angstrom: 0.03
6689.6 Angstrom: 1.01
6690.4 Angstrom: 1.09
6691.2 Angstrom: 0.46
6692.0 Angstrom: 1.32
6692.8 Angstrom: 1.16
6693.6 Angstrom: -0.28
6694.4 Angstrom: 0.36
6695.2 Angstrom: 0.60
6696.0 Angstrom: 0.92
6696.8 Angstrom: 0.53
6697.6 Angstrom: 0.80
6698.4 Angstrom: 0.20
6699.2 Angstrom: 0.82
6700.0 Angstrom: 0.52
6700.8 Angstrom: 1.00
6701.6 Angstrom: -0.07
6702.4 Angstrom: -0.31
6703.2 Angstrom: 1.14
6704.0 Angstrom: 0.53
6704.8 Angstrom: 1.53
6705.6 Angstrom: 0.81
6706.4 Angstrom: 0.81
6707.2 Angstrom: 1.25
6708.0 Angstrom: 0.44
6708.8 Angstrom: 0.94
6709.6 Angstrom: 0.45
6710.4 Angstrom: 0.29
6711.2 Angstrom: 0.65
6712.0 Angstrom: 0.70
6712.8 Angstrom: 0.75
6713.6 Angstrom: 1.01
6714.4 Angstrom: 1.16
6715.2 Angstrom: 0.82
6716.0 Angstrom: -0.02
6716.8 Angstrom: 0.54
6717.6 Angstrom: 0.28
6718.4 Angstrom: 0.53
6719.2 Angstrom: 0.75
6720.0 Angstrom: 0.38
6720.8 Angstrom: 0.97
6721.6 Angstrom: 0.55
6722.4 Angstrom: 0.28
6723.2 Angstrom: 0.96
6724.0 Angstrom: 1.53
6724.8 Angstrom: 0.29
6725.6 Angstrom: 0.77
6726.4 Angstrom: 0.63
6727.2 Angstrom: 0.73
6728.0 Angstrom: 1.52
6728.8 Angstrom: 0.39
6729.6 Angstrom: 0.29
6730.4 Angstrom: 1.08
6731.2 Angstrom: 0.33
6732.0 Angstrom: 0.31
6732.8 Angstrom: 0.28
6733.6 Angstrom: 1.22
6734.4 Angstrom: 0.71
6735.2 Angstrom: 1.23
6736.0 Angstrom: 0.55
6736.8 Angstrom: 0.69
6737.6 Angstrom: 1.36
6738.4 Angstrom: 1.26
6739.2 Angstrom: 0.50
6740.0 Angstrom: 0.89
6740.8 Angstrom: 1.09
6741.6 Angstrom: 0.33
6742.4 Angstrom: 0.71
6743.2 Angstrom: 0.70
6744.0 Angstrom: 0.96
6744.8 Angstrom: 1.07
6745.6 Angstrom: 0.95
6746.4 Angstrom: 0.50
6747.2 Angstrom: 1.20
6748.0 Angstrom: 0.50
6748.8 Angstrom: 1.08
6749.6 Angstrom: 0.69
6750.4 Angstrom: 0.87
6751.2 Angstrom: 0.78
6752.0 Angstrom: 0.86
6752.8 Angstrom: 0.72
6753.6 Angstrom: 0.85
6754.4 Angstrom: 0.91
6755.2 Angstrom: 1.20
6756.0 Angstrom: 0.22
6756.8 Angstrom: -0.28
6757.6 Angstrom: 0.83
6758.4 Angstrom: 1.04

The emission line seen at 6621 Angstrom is H-alpha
